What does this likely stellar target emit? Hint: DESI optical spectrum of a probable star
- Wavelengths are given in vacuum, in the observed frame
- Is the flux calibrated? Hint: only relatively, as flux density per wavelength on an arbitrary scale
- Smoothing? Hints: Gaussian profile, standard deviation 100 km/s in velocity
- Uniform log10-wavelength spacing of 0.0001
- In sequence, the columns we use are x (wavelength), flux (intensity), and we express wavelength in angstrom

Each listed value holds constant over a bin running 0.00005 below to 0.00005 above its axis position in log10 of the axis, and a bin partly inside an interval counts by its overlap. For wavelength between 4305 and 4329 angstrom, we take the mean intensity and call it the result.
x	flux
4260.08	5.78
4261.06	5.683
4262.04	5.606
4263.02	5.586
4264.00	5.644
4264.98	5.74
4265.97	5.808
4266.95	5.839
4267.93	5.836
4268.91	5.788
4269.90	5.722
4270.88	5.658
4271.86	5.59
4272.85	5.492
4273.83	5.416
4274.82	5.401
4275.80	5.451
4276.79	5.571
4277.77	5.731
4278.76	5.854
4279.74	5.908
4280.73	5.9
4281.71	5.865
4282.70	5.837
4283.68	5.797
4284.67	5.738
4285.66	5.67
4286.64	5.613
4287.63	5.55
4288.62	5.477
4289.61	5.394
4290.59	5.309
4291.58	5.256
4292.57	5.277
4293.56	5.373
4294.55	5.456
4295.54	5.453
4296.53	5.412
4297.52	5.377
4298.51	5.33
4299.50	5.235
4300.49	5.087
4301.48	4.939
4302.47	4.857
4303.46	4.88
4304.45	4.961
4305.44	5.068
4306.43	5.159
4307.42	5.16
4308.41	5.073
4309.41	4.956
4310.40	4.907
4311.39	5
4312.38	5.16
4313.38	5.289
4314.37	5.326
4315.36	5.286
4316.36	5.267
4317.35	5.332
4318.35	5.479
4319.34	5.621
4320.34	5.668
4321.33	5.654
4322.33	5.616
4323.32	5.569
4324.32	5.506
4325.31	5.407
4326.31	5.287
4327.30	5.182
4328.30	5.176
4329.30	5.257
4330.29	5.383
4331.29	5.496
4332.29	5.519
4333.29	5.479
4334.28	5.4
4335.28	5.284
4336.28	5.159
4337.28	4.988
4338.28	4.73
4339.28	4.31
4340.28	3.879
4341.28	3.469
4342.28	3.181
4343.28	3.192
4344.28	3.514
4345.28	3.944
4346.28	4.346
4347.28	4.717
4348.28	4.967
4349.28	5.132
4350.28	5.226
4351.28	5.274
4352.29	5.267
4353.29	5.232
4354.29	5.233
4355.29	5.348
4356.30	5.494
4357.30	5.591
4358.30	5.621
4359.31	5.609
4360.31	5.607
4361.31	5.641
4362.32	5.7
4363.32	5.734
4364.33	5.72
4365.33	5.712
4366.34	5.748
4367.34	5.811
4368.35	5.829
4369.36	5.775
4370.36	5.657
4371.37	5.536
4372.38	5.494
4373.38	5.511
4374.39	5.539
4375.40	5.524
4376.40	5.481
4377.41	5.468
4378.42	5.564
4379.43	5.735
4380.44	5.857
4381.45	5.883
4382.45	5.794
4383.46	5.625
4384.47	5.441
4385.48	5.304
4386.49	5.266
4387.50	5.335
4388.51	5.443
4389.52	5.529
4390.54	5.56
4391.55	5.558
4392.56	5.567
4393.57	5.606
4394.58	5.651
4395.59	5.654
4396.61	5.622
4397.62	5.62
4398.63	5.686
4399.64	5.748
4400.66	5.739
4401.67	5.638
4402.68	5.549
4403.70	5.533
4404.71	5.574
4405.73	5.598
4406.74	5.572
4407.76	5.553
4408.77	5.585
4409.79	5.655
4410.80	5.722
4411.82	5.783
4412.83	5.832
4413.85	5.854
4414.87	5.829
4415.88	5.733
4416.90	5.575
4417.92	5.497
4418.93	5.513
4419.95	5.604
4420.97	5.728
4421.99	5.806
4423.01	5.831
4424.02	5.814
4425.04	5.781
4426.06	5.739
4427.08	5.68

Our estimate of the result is 5.3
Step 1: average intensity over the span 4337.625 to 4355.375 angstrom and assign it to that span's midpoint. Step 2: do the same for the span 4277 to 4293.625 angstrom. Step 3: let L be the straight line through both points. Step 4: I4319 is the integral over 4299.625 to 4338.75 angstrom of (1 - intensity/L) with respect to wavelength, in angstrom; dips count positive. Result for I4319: -2.07 angstrom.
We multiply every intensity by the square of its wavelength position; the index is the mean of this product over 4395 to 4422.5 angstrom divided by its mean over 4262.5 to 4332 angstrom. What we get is 1.1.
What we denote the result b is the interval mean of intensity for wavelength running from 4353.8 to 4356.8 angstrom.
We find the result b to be 5.35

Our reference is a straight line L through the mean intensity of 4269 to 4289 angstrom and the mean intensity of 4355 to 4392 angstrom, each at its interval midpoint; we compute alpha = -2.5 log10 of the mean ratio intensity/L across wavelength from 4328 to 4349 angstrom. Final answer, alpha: 0.21 mag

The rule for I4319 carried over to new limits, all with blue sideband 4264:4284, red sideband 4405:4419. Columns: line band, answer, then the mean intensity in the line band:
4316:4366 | 4.97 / 5.12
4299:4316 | 1.84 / 5.08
